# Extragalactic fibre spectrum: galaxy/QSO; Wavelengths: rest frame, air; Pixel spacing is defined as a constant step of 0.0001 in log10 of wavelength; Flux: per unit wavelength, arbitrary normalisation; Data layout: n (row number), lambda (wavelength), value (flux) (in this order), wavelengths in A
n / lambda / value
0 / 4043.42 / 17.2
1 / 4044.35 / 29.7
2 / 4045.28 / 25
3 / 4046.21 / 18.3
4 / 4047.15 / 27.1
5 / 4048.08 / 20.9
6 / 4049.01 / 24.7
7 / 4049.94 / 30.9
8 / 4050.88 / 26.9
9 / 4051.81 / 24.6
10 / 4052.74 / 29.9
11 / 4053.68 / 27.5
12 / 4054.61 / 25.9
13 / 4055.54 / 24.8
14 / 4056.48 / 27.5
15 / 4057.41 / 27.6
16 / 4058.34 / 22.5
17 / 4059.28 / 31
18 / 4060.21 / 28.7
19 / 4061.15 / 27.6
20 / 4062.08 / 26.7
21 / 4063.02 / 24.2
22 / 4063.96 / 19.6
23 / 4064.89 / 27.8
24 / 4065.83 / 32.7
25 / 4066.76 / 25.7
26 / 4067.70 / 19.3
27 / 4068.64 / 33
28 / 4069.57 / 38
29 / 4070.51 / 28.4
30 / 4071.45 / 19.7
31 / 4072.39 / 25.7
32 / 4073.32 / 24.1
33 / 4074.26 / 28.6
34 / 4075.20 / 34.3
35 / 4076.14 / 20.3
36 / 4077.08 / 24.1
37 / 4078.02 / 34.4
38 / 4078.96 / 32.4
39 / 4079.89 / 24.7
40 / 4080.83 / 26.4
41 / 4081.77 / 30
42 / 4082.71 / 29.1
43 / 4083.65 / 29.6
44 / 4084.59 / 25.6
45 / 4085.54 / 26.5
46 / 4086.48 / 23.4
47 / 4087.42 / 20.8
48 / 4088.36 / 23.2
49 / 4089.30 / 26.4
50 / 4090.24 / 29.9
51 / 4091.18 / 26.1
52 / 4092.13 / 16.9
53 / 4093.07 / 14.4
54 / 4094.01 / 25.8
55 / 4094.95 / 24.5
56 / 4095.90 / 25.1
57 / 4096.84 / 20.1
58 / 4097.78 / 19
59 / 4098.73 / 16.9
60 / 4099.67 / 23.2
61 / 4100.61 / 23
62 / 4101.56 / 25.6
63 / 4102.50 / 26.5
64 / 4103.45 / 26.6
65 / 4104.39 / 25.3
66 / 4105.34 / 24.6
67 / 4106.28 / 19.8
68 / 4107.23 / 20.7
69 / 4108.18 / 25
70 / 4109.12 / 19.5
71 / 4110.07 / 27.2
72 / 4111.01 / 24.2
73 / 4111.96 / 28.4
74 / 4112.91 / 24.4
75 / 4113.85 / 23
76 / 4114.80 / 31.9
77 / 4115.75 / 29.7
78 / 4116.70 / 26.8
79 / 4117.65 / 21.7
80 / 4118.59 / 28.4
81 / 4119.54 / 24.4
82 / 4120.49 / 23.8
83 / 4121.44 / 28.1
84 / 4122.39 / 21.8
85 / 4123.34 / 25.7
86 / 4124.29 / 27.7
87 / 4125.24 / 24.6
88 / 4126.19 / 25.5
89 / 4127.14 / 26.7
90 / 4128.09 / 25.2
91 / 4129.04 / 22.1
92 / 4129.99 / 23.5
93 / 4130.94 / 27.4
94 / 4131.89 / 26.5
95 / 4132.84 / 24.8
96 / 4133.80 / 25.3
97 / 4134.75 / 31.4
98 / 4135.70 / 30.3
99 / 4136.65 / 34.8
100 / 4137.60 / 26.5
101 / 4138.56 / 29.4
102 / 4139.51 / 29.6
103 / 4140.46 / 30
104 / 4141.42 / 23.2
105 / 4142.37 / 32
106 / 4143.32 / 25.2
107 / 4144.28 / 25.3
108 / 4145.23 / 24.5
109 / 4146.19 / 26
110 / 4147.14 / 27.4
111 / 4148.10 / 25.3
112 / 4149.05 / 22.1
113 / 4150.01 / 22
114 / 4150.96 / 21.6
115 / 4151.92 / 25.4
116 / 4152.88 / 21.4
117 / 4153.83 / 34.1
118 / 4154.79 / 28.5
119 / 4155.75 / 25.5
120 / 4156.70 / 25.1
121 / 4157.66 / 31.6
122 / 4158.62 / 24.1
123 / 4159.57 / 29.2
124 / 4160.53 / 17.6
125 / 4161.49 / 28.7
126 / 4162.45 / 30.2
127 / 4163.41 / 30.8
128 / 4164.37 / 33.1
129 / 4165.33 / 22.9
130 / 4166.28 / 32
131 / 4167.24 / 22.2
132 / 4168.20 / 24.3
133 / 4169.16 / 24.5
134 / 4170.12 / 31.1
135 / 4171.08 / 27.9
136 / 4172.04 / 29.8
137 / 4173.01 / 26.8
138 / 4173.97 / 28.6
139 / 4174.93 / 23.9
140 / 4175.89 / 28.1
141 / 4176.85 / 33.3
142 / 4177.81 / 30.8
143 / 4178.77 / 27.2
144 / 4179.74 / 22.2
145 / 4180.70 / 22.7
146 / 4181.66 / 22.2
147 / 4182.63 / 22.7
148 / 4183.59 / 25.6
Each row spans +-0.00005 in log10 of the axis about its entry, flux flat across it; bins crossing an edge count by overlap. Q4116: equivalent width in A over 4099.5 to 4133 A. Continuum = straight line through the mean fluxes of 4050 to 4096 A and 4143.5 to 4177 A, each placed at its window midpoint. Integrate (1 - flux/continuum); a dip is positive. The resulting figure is 1.8 A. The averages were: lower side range 26.4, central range 25.1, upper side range 26.6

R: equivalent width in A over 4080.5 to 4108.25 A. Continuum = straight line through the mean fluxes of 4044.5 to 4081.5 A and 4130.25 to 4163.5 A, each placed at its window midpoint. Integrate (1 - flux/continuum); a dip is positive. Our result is 2.9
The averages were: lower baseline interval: 26.8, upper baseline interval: 26.9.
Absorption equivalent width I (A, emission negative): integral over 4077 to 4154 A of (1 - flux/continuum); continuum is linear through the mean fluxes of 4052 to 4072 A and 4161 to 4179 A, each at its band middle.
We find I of 6.0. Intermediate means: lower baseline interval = 27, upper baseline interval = 28.2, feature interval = 25.5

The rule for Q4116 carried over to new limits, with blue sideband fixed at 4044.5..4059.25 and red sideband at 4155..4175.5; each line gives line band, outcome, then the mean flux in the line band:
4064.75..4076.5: -0.68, 27.6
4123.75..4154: 0.53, 26.4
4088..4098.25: 1.35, 22.9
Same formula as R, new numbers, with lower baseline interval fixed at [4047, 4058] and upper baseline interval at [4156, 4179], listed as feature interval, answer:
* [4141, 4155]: 1.0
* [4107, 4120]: 0.8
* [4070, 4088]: 0.0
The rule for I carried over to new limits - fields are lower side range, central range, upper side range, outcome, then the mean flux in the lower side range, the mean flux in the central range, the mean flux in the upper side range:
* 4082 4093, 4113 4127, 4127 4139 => 0.35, 24.9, 25.9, 27.2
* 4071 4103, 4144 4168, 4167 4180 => 0.55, 24.9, 26.3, 27.4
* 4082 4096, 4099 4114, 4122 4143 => 0.84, 24.5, 24.1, 27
